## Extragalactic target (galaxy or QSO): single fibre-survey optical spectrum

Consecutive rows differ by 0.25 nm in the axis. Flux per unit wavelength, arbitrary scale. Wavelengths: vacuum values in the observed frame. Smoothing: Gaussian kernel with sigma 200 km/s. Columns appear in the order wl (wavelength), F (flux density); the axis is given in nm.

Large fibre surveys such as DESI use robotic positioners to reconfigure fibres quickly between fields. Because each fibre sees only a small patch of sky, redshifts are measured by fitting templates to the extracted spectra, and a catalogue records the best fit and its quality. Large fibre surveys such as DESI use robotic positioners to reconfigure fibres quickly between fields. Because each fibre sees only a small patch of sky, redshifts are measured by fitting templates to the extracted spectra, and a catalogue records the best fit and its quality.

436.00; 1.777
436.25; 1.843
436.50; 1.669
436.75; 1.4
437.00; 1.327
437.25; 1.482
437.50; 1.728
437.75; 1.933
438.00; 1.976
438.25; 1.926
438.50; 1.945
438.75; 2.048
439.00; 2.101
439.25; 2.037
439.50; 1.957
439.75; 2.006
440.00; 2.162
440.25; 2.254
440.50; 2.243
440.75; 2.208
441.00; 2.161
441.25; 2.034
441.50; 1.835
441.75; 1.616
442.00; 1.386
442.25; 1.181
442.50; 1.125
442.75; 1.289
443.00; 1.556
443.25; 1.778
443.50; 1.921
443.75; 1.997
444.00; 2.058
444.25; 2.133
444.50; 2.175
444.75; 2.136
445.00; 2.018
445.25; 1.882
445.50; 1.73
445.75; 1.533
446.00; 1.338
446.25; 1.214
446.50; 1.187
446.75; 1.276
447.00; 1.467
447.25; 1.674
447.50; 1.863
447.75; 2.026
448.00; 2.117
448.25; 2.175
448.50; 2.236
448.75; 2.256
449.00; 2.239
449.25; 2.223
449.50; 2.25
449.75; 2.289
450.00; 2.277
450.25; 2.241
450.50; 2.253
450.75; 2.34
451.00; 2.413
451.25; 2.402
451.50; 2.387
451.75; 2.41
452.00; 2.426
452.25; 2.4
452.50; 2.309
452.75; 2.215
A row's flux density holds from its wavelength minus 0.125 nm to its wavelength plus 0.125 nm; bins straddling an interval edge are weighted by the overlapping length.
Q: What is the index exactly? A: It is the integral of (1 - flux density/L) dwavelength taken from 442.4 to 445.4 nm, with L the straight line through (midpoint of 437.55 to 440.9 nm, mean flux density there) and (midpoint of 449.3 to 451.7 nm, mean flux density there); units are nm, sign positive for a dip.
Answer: 0.45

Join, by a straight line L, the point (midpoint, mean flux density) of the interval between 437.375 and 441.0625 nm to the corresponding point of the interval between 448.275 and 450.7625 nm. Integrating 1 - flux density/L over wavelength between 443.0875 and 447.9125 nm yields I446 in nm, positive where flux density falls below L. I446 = 0.91 nm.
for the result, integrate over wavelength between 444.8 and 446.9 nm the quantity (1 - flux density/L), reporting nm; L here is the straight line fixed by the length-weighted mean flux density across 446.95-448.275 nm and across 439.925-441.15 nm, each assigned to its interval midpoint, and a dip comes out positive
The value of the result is 0.46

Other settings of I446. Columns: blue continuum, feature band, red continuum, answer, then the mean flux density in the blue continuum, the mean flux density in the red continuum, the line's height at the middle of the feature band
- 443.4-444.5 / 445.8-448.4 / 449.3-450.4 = 0.64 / 2.05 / 2.26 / 2.16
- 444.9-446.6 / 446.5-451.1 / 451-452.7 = -0.20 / 1.56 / 2.38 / 1.97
